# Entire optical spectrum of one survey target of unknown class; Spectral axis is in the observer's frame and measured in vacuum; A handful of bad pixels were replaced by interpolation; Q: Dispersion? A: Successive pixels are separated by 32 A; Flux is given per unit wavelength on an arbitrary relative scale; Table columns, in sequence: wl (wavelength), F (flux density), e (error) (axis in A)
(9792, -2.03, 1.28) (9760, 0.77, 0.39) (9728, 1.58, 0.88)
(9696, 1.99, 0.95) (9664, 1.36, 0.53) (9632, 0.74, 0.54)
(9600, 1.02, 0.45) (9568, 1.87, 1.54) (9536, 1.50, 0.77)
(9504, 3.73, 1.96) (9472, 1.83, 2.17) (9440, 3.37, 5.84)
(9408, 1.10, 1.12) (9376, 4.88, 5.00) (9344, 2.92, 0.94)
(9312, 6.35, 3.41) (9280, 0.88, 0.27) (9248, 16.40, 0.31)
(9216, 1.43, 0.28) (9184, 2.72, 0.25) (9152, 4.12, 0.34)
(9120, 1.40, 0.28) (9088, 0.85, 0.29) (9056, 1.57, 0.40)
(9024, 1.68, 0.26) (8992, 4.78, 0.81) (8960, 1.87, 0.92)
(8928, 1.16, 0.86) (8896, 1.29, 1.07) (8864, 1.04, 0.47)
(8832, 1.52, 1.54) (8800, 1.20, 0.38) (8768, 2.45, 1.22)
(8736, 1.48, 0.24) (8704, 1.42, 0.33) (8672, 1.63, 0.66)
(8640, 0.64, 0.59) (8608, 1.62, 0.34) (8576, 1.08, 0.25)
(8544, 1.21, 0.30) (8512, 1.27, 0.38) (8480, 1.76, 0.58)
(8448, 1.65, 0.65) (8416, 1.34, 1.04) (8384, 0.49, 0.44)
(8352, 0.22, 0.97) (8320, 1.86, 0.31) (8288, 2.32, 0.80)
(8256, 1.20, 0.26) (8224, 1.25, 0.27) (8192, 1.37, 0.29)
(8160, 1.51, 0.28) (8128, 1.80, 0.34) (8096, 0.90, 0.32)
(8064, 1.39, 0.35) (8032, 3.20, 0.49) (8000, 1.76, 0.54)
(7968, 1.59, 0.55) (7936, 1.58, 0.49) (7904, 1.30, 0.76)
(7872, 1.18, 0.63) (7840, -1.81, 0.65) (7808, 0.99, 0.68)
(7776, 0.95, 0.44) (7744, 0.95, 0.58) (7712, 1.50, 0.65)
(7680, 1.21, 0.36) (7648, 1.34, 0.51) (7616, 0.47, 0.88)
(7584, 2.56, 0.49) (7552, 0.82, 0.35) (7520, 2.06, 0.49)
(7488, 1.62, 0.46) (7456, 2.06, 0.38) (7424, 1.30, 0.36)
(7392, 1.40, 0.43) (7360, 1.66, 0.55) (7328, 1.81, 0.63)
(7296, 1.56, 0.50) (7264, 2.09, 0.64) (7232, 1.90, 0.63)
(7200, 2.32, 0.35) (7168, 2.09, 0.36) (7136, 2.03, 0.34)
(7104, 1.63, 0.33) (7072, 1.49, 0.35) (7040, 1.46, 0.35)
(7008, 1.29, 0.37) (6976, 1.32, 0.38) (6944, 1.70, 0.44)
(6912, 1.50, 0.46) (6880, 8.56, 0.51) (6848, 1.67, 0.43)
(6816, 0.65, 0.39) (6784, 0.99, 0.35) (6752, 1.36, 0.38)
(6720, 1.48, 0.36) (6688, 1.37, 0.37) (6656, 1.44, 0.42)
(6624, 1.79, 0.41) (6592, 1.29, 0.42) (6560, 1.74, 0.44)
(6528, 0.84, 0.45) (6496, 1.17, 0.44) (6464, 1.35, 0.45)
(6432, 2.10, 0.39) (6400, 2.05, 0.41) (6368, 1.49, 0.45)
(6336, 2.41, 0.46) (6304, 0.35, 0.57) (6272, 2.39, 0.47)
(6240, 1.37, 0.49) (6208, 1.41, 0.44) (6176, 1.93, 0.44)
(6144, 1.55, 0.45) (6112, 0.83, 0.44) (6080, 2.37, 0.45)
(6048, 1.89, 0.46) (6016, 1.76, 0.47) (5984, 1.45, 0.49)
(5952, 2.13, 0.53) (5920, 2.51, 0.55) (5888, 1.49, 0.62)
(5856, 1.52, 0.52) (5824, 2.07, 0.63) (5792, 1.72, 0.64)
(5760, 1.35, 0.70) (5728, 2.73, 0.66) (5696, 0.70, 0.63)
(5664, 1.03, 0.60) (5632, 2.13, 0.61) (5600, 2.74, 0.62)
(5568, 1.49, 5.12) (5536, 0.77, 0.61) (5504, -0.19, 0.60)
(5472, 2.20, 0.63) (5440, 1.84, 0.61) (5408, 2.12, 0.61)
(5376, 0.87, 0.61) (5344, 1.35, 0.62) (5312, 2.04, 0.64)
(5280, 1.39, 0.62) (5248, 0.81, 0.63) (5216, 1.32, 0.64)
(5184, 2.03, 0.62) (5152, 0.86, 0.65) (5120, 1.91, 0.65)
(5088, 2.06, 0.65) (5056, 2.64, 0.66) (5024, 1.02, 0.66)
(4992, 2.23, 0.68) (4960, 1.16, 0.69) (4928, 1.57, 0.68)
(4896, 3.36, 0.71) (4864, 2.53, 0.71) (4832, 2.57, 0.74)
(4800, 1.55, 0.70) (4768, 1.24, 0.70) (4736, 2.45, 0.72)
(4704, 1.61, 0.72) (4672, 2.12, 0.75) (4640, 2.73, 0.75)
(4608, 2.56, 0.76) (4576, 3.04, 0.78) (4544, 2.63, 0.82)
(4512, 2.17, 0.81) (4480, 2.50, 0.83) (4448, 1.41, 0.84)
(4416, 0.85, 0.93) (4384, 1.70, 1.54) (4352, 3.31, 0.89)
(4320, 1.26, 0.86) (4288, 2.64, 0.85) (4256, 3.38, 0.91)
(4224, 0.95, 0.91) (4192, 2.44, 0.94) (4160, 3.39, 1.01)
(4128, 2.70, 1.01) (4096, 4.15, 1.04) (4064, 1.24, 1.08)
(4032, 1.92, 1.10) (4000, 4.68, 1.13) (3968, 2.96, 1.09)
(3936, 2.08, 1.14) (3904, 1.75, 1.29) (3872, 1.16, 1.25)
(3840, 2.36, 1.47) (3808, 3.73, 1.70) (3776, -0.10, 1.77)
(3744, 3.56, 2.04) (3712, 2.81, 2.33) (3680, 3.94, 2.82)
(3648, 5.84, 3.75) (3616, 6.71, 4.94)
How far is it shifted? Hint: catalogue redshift 0.848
